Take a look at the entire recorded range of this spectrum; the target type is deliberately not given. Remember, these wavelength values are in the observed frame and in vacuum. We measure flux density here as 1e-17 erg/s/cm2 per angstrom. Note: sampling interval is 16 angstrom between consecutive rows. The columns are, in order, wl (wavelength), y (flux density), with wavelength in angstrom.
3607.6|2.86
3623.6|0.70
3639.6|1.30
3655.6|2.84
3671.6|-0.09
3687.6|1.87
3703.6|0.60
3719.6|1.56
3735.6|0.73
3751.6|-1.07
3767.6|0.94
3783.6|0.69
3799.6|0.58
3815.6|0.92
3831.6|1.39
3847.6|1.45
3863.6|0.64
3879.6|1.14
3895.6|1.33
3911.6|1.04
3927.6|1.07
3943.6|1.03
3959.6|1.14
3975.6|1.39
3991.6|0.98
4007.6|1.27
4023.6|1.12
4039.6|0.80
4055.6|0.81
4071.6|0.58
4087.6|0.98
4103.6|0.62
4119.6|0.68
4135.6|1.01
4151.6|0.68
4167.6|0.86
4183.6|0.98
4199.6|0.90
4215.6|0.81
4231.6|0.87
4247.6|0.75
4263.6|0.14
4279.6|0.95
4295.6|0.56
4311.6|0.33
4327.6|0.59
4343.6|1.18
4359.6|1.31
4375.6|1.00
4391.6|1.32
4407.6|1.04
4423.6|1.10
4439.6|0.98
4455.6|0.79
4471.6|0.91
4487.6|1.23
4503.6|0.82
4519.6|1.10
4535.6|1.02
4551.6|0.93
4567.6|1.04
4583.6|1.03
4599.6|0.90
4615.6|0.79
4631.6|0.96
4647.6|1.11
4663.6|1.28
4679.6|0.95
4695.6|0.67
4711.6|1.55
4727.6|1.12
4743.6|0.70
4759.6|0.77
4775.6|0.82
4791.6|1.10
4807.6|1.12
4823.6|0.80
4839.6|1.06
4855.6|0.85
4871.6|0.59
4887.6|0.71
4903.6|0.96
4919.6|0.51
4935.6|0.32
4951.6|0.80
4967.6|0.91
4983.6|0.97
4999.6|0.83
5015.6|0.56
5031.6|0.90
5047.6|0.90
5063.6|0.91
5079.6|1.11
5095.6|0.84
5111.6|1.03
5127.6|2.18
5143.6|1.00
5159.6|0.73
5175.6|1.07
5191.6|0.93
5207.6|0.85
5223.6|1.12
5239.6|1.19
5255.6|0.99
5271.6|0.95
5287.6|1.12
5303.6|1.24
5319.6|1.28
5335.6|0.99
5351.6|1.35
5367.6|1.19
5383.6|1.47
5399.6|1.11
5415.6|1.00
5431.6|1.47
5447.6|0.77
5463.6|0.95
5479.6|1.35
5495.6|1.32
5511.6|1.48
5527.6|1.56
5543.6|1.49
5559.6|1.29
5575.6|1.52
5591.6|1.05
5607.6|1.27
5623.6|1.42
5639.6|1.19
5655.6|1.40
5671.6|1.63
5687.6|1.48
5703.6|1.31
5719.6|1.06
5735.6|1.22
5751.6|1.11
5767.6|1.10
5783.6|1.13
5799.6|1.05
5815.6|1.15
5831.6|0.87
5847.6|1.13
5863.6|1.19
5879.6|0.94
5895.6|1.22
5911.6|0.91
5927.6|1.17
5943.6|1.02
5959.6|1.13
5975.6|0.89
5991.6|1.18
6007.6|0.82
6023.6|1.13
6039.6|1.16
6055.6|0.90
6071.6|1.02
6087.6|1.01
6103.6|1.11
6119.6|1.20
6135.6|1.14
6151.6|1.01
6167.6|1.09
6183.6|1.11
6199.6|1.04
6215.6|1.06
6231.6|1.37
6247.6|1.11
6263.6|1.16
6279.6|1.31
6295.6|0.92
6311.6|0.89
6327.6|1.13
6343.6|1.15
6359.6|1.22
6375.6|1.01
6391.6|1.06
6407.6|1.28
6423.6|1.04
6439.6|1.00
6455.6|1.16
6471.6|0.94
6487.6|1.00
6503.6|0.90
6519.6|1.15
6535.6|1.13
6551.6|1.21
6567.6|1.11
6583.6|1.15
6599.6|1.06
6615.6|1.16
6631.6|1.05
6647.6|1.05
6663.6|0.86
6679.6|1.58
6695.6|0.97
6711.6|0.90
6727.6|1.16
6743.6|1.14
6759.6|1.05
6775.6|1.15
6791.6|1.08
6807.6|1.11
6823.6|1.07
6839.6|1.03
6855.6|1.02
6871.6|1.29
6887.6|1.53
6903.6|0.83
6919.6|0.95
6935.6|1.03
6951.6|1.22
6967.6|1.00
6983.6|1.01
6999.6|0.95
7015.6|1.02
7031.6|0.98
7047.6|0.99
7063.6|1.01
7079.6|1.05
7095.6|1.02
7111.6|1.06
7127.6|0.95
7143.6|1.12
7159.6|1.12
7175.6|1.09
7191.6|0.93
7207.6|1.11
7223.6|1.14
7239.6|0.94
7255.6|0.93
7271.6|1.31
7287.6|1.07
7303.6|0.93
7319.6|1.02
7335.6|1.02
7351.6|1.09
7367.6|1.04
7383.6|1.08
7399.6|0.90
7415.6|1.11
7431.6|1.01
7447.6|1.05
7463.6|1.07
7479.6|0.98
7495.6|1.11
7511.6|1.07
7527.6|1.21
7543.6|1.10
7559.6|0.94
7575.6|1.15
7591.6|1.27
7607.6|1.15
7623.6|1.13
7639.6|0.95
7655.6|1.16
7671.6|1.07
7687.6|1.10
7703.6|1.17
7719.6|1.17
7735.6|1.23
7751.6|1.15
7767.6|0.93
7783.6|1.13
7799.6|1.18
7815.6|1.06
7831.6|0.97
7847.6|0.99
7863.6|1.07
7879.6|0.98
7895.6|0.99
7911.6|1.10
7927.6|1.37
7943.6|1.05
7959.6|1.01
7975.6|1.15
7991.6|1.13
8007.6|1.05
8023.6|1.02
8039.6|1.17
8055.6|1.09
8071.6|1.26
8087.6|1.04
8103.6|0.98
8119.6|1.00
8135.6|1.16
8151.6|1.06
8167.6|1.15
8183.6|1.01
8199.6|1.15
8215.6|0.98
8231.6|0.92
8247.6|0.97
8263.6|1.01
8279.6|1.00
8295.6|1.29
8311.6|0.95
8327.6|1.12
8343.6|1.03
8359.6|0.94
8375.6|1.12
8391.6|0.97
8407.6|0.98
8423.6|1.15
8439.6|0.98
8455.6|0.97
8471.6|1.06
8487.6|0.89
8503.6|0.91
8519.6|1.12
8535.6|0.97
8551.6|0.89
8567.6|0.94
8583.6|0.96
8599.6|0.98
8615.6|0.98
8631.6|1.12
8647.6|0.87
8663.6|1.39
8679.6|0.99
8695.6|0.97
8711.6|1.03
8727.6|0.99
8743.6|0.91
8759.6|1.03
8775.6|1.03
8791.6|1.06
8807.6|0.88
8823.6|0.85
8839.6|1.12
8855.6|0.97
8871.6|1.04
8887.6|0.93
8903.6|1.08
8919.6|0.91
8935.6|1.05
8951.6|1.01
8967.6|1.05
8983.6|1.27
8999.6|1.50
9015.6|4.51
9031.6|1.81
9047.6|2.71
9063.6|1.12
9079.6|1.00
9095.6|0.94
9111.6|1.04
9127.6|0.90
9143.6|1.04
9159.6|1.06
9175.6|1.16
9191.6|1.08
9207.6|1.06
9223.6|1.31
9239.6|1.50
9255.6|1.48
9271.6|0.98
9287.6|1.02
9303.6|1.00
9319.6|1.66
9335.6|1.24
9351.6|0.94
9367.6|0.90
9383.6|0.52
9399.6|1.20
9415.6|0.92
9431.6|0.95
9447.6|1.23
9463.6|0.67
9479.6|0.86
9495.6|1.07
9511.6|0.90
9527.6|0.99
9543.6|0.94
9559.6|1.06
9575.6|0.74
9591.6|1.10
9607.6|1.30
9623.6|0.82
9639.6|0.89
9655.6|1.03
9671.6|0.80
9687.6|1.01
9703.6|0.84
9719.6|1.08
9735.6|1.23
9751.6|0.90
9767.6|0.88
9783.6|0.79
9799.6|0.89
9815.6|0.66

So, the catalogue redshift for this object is 0.37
